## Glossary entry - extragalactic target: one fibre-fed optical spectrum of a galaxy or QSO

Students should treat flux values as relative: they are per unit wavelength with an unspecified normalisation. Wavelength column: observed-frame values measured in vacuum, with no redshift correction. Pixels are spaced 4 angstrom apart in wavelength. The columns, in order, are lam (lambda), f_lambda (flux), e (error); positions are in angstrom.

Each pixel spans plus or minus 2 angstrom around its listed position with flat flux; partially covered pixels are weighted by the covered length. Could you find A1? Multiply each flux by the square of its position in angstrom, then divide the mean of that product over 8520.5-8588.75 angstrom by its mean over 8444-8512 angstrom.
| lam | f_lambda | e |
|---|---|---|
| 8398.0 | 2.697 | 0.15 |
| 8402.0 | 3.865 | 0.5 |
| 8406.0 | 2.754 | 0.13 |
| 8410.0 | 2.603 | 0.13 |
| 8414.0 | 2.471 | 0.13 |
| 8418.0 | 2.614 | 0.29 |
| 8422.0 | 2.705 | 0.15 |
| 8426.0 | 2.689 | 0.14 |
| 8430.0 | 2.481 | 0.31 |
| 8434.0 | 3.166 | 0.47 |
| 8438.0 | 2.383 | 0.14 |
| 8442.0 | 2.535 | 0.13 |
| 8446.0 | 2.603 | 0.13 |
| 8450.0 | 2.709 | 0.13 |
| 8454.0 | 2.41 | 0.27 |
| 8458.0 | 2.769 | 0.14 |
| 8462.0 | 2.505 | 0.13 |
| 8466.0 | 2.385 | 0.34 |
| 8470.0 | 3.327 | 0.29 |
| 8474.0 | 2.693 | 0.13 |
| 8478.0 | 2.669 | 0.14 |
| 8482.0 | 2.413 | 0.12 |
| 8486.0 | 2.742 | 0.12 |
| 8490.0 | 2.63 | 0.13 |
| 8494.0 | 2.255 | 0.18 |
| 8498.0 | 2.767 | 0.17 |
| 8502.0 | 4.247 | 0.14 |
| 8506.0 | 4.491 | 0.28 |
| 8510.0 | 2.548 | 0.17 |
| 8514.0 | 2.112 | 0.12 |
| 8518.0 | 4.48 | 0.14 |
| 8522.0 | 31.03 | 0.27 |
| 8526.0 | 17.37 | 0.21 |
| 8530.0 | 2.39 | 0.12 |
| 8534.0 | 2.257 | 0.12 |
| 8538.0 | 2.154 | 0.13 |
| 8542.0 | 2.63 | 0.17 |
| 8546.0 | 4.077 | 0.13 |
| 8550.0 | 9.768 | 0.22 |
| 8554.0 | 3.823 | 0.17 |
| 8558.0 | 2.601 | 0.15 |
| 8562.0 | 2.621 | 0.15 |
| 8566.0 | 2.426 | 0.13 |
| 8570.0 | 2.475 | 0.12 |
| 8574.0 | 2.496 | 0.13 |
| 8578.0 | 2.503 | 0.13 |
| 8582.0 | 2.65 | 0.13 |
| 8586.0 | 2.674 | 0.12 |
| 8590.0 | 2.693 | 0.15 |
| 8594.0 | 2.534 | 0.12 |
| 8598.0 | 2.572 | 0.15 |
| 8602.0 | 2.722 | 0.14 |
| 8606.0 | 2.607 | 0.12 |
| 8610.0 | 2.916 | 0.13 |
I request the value 1.9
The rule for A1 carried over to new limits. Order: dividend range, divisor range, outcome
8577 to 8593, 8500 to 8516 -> 0.80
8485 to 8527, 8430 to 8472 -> 2.59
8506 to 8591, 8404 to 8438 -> 1.98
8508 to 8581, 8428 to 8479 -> 2.11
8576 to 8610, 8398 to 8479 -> 1.01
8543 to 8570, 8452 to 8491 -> 1.55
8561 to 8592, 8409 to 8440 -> 1.01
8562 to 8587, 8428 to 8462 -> 1.00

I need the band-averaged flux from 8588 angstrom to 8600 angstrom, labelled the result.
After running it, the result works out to 2.6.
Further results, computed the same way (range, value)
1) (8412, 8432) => 2.59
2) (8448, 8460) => 2.63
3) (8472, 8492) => 2.63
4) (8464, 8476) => 2.8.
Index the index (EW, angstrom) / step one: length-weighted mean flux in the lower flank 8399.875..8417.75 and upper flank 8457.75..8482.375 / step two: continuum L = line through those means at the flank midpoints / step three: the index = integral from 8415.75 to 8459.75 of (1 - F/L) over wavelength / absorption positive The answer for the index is 2.46 angstrom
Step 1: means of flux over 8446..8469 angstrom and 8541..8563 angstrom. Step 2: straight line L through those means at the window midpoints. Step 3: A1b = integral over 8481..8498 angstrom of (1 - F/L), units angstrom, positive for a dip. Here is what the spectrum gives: 3.5 angstrom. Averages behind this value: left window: 2.59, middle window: 2.55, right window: 4.4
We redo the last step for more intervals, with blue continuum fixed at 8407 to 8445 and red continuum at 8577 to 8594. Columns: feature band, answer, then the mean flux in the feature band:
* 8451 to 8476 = -0.51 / 2.68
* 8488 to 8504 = -2.11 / 2.97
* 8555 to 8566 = -0.25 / 2.69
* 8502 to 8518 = -4.57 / 3.38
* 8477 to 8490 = 0.11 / 2.61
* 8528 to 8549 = -3.28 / 3.04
